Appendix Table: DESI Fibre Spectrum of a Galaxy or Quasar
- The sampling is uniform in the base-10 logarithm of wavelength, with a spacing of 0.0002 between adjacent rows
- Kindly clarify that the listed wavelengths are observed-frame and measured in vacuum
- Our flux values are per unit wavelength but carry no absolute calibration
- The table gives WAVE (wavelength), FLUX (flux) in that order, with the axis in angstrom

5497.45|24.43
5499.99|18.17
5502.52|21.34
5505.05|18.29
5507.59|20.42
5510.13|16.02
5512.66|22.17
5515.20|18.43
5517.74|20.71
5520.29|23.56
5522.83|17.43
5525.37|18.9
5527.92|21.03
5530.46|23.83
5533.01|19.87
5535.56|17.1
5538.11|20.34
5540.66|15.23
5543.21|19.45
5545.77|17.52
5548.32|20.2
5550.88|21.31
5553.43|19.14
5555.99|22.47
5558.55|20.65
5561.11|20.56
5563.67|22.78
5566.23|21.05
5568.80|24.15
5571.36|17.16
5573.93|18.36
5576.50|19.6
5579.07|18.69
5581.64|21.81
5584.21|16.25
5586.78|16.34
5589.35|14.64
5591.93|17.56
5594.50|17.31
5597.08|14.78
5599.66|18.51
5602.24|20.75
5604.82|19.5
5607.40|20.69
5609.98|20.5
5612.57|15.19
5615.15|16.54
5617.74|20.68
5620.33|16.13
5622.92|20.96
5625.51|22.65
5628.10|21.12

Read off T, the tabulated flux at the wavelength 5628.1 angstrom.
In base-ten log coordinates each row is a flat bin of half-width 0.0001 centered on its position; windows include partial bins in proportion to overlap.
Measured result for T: 21.12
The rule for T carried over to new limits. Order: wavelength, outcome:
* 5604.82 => 19.5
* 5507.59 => 20.42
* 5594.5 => 17.31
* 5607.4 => 20.69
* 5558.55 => 20.65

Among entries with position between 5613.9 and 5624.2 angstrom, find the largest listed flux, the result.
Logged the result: 20.96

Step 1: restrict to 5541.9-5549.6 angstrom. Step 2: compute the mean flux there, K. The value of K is 19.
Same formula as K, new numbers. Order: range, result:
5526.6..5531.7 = 22.4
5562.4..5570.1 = 22.6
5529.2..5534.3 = 21.8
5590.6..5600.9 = 17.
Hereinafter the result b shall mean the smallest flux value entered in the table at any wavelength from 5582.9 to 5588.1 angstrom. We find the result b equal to 16.25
